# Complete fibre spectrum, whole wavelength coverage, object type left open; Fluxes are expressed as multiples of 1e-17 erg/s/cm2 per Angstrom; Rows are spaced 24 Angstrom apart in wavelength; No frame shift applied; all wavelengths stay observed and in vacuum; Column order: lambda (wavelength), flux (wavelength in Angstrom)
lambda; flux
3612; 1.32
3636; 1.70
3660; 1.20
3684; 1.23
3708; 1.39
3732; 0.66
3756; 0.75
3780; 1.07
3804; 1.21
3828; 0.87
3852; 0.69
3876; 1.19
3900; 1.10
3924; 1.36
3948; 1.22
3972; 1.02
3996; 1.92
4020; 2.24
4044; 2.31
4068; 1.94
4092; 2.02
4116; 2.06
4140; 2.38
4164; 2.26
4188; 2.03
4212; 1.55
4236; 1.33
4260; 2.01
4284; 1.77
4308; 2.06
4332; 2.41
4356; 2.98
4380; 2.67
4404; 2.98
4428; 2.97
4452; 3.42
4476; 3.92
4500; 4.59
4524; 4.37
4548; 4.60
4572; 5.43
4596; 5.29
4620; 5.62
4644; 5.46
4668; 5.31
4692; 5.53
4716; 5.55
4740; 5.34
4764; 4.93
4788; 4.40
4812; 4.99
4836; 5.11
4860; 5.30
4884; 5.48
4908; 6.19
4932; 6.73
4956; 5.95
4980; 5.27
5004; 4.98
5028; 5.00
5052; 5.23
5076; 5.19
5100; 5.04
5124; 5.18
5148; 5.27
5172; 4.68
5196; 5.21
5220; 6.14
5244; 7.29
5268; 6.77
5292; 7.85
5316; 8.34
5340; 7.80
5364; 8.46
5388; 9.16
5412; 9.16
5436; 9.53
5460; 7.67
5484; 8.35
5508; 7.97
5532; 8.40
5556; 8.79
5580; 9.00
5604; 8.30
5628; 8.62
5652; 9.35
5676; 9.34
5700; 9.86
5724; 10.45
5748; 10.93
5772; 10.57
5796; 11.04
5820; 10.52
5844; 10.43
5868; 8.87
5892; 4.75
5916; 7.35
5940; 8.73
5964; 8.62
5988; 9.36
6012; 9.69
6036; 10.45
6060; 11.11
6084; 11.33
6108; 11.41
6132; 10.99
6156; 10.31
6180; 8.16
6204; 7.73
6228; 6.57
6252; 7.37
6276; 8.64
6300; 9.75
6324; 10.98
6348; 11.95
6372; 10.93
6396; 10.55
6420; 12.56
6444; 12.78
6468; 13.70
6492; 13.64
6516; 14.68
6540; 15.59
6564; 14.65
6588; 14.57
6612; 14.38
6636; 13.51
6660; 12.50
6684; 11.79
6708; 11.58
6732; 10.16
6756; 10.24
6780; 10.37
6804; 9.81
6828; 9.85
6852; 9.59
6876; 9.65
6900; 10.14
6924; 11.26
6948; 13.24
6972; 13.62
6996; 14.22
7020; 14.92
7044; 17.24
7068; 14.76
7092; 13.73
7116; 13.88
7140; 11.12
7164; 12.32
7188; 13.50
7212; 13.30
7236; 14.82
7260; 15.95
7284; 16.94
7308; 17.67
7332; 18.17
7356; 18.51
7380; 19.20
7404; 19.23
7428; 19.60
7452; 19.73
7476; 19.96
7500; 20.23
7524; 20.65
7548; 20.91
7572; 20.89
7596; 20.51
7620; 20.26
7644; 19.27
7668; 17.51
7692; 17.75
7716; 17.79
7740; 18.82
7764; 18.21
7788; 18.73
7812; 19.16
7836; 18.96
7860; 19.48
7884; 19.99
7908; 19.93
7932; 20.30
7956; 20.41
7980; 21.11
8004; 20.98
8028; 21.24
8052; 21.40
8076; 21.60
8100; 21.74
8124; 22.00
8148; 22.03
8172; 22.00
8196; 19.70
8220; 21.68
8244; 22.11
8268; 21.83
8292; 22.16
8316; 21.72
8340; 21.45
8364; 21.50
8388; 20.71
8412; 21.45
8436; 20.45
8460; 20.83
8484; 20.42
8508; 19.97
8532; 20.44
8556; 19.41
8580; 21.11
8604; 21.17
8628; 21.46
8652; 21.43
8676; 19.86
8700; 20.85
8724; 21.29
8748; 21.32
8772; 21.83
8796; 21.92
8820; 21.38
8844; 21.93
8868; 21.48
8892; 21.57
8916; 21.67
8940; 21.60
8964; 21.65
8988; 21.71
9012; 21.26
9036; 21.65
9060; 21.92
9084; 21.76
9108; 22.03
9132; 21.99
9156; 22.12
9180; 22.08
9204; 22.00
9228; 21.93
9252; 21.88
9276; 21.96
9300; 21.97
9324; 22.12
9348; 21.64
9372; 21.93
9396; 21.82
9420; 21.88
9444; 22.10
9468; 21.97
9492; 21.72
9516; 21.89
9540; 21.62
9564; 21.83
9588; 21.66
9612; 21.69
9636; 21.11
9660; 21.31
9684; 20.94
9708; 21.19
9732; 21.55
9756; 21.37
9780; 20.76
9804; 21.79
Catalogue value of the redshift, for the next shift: 0.00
